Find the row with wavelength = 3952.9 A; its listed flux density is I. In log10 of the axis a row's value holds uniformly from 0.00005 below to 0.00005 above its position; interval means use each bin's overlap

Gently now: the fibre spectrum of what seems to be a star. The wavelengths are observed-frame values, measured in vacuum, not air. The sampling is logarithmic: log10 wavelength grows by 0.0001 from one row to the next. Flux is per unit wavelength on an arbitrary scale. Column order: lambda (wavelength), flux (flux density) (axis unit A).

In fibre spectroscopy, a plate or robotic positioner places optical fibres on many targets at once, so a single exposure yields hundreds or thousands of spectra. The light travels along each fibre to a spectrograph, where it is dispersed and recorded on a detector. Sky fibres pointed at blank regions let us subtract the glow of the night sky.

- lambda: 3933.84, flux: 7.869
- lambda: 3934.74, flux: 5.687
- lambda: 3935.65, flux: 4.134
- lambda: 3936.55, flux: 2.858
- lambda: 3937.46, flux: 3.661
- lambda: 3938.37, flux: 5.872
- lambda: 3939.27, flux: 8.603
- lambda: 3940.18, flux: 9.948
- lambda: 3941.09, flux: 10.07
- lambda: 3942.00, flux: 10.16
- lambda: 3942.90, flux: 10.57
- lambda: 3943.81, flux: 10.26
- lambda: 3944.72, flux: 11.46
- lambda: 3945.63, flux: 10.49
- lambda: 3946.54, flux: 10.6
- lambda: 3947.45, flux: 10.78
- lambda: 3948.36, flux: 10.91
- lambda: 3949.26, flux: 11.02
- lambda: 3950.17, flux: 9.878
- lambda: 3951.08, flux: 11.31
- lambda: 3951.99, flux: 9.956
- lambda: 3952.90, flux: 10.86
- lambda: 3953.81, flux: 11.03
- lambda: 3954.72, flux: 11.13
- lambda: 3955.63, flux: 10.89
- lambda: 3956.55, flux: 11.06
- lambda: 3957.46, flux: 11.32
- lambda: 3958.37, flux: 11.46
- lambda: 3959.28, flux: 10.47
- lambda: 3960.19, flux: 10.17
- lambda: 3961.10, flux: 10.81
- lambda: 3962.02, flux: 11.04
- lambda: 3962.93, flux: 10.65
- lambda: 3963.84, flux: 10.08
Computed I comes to 10.86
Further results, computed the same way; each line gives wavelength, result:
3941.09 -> 10.07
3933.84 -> 7.869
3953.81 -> 11.03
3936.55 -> 2.858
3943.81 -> 10.26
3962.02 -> 11.04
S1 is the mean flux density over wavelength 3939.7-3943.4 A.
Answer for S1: 10.2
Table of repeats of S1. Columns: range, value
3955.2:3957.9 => 11.1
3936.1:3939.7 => 5.23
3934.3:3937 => 4.22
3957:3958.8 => 11.4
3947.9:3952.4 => 10.6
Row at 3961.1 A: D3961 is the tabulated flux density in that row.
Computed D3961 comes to 10.81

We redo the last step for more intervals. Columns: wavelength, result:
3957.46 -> 11.32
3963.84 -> 10.08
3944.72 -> 11.46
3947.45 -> 10.78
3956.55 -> 11.06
